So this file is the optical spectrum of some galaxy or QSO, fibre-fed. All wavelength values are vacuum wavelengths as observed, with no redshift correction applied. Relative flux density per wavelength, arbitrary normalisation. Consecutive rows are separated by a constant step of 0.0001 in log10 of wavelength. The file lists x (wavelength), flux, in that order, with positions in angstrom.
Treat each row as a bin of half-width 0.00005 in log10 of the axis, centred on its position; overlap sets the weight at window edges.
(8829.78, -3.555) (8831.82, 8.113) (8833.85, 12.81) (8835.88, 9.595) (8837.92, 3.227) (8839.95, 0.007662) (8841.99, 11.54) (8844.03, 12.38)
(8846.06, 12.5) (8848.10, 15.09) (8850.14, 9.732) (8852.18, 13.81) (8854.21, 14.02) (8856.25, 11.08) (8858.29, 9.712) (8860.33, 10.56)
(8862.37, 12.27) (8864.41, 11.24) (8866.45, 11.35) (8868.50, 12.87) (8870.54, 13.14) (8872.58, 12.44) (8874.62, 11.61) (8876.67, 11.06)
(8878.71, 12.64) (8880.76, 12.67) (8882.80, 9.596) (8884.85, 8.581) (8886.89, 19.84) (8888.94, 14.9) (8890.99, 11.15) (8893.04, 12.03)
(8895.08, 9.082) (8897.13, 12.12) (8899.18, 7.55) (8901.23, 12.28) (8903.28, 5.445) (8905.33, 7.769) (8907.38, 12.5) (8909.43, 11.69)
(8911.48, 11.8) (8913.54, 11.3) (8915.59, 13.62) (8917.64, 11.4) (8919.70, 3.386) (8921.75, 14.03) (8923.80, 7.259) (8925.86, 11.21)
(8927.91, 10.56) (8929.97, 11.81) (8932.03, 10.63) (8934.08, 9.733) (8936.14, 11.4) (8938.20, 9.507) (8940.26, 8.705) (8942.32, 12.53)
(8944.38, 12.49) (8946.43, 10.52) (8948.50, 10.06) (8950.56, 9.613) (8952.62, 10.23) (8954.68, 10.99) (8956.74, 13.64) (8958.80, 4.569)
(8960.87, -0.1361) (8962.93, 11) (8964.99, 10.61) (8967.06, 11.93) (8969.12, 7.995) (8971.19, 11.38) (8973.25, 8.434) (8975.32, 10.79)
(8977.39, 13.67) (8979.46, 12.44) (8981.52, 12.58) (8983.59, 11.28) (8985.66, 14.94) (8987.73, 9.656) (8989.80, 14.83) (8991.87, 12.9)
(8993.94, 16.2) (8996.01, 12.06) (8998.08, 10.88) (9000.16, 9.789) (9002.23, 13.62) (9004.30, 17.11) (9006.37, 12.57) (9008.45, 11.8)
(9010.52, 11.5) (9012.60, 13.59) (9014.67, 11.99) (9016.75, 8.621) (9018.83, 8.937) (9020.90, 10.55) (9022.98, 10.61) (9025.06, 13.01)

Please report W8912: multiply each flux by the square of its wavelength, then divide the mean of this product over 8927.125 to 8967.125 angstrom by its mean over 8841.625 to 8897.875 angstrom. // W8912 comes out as 0.84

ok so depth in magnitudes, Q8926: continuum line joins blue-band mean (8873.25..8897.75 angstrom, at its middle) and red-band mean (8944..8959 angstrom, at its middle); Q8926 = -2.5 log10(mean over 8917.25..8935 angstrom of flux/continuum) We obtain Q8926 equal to 0.12 mag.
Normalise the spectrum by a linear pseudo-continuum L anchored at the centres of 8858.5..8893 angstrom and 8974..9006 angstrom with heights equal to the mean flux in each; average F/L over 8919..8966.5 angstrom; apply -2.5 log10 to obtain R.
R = 0.27 mag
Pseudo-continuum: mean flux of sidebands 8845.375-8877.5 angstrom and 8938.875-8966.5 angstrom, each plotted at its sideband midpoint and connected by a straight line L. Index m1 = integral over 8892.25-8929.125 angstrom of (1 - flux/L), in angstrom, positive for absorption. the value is 1.6 angstrom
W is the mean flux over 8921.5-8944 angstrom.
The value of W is 10.6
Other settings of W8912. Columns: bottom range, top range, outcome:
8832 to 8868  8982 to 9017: 1.23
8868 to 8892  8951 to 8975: 0.75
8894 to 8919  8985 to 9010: 1.27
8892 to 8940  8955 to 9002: 1.08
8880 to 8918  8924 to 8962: 0.88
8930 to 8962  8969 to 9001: 1.25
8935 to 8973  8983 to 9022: 1.26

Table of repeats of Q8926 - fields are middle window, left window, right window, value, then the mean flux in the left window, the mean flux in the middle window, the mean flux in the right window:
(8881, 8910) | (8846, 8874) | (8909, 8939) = 0.021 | 12.1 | 11.1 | 10.6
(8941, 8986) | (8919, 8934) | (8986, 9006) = 0.115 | 9.98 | 10.4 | 13.1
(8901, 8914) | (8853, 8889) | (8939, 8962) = 0.064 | 12.1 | 10.2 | 9.39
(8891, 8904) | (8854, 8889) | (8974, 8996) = 0.224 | 12.1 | 9.96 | 12.8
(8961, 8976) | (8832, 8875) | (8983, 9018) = 0.252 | 10.9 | 9.67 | 12.5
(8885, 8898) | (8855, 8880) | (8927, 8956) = -0.137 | 11.7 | 12.9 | 10.7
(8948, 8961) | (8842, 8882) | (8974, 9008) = 0.369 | 12.1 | 8.95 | 12.8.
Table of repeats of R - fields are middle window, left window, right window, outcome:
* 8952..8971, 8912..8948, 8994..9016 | 0.25 mag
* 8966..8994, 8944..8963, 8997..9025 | -0.16 mag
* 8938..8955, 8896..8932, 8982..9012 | 0.08 mag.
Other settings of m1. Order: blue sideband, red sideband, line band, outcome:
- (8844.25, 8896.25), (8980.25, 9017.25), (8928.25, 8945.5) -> 2.1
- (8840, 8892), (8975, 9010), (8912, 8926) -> 2.3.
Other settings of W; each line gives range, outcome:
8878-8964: 10.5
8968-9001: 11.9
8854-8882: 11.8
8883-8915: 11.2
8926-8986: 10.4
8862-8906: 11.5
